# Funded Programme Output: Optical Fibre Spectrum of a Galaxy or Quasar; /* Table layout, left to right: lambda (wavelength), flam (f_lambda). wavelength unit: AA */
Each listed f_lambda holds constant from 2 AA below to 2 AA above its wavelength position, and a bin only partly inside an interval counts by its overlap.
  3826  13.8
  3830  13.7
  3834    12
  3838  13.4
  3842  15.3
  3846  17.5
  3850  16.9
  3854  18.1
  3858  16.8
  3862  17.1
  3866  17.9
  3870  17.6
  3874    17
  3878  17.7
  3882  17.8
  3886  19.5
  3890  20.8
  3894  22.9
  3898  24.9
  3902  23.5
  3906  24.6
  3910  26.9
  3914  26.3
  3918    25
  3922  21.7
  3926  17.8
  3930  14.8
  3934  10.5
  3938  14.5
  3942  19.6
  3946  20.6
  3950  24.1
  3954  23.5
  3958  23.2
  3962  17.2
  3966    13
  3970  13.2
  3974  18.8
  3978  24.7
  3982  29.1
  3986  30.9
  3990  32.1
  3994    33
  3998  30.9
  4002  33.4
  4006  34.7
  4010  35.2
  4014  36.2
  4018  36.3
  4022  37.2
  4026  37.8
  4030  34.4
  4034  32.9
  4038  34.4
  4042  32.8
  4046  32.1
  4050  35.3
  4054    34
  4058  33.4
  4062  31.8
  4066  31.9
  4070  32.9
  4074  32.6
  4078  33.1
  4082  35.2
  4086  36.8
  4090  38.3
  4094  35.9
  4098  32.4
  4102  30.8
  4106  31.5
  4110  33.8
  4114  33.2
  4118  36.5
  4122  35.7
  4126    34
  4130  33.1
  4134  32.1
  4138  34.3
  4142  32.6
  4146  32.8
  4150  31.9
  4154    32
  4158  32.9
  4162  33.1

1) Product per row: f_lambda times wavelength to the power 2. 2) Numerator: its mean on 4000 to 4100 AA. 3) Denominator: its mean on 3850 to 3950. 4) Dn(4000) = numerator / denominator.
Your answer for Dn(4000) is 1.9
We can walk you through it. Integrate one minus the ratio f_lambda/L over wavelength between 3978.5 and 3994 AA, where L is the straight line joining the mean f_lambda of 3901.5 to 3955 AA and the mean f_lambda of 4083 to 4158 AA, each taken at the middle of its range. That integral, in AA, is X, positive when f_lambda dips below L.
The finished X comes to -3.5 AA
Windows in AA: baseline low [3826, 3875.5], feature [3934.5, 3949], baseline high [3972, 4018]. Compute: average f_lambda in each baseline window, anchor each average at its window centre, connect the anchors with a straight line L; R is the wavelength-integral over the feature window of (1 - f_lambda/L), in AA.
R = 4.4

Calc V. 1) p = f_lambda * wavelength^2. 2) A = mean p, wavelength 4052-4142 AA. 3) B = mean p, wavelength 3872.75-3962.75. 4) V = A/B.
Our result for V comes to 1.8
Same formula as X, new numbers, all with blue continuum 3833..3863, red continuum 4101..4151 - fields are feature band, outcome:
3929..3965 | 5.85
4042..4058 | -2.82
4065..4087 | -2.53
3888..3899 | -2.24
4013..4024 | -4.13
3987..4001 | -3.87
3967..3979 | 2.98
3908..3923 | -3.73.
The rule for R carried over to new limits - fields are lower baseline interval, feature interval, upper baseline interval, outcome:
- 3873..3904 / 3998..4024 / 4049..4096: -4.8 AA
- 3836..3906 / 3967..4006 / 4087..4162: -2.7 AA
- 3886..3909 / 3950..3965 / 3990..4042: 4.0 AA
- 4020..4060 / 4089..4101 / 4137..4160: -0.5 AA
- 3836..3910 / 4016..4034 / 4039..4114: -3.7 AA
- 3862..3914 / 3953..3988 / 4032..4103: 7.1 AA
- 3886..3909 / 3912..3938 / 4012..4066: 6.4 AA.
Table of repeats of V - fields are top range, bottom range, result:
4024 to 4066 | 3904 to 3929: 1.54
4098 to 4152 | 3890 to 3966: 1.75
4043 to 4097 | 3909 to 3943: 1.88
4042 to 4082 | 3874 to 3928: 1.63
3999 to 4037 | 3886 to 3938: 1.75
